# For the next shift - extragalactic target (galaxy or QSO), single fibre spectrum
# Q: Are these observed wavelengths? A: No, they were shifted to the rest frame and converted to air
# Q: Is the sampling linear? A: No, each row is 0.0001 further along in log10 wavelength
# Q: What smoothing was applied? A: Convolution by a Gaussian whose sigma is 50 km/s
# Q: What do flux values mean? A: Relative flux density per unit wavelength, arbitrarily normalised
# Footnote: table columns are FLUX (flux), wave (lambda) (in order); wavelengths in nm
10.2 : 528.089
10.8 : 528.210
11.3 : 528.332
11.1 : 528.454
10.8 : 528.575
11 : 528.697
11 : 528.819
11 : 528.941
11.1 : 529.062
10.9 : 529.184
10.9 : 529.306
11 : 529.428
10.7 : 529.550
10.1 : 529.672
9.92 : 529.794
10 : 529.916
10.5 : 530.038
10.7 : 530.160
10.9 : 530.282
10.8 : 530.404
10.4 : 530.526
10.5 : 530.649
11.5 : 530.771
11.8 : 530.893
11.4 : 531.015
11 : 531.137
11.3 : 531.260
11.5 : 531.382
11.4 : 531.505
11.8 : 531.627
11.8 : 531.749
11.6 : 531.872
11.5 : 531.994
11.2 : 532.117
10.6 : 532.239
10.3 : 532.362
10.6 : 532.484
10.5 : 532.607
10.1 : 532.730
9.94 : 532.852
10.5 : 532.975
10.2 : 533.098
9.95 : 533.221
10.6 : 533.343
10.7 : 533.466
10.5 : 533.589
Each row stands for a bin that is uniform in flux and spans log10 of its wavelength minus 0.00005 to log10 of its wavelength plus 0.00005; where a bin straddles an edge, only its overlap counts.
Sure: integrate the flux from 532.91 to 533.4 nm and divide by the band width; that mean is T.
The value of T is 10.3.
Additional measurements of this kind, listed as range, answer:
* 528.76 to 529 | 11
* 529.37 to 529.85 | 10.4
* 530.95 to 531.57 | 11.3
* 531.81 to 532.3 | 11.2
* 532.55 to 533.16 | 10.2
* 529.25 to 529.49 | 10.9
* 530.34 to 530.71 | 10.6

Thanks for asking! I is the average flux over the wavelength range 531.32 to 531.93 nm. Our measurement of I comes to 11.6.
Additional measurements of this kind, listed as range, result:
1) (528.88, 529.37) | 11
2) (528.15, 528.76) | 11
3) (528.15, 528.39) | 11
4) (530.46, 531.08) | 11.1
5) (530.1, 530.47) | 10.8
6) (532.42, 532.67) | 10.5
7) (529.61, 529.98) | 10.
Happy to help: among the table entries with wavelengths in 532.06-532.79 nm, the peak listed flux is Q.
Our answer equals 11.2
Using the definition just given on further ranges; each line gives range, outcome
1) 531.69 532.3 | 11.8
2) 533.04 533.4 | 10.6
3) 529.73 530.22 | 10.7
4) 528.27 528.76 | 11.3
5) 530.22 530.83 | 11.5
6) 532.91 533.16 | 10.5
